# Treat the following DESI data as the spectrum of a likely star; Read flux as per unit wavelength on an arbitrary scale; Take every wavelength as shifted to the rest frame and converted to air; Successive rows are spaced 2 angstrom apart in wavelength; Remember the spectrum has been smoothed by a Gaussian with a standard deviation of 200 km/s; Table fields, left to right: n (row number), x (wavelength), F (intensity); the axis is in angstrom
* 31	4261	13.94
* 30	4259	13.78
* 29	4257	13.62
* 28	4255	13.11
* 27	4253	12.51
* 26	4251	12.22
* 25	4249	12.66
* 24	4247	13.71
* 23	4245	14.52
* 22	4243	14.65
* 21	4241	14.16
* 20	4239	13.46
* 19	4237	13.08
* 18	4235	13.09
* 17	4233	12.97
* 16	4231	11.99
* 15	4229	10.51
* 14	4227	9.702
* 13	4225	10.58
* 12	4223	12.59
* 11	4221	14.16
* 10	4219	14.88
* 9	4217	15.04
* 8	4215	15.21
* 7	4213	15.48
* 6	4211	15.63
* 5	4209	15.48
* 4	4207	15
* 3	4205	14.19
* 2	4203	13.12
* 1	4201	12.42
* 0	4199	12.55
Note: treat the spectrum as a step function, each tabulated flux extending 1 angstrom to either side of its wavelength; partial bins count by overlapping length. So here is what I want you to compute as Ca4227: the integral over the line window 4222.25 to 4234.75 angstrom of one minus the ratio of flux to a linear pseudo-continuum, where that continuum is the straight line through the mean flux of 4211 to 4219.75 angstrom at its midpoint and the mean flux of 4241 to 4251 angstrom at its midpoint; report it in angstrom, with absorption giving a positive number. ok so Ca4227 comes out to 2.7 angstrom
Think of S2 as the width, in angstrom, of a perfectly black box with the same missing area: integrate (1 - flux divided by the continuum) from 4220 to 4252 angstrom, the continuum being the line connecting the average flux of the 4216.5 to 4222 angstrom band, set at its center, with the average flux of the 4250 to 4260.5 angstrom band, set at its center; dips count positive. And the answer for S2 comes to 2.6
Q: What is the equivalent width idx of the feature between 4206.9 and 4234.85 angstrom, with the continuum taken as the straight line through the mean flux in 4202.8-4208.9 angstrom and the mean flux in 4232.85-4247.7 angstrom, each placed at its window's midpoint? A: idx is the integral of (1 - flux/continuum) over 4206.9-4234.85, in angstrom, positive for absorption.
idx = 1.4 angstrom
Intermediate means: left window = 14.4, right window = 13.7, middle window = 13.5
